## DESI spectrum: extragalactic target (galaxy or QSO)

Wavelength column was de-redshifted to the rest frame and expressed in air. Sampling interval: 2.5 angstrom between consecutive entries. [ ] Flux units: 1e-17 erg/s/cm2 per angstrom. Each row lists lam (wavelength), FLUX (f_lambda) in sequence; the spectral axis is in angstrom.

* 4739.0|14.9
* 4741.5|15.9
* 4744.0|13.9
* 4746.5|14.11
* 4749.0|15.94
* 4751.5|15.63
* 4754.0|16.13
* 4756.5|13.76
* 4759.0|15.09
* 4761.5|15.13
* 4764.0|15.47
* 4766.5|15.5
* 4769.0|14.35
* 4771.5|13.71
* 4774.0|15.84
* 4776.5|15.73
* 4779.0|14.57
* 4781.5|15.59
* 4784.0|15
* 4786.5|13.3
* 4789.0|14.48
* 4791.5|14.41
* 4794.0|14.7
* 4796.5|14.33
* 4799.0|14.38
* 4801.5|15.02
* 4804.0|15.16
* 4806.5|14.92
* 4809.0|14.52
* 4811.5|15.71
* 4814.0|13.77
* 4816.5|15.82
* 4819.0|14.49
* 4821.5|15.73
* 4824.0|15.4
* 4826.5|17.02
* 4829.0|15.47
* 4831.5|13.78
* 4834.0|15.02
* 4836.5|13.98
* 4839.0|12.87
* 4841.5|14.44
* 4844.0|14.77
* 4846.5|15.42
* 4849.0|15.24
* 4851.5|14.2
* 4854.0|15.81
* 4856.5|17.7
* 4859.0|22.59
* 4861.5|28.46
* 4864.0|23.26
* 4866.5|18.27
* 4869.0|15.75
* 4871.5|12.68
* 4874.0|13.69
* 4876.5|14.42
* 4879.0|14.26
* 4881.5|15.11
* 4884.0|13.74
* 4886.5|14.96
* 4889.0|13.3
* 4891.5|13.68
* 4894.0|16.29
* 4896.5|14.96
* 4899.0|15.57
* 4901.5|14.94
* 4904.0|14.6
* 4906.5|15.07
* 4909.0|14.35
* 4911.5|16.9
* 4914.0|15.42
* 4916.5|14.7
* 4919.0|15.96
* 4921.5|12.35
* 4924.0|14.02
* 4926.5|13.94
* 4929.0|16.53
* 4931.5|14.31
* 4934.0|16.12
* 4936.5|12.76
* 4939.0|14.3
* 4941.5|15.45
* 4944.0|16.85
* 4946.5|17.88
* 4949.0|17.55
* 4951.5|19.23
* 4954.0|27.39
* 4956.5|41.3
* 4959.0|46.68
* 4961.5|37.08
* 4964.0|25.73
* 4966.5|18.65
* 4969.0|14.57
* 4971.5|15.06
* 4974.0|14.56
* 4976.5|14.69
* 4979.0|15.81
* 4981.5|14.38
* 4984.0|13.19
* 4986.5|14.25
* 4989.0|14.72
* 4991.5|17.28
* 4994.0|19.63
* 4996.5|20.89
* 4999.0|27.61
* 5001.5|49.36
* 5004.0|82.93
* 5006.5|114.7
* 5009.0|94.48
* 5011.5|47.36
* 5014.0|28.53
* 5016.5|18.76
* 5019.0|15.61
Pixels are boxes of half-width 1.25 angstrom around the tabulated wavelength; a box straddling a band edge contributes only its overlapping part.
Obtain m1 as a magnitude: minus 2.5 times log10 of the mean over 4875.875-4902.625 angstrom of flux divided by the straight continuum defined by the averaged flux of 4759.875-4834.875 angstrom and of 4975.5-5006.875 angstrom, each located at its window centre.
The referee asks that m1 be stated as 0.447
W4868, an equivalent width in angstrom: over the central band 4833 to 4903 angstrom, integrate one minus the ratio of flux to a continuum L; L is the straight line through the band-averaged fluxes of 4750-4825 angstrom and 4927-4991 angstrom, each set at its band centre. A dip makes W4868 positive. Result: 4.6 angstrom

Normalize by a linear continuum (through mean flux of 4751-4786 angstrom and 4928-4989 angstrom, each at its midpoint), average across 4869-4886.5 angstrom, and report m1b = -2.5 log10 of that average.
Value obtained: 0.24 mag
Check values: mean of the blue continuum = 15.1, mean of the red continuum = 19.7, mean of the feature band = 14.2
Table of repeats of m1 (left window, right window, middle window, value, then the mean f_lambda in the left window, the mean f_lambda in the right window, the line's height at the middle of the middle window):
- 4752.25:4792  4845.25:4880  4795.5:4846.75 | 0.093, 14.9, 17.3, 16.2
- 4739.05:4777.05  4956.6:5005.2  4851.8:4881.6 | 0.139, 15.1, 25.4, 20.1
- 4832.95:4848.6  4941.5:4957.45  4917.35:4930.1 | 0.374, 14.5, 22.4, 20.5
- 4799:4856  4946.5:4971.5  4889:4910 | 0.390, 15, 26.5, 21.3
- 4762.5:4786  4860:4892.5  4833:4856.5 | 0.081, 15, 16.3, 15.9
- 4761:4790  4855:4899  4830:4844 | 0.132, 14.9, 16.6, 15.9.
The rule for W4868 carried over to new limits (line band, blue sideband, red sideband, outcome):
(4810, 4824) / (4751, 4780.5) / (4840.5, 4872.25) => 1.2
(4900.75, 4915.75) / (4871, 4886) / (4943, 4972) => 2.5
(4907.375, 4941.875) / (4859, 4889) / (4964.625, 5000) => 4.3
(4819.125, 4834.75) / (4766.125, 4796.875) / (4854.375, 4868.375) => 2.7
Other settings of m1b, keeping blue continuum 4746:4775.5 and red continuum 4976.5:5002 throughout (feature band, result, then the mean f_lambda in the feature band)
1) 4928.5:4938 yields 0.24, 14.8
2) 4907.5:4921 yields 0.18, 15.3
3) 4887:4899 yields 0.20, 14.7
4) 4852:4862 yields -0.18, 20.1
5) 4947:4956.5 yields -0.25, 23.7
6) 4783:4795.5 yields 0.09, 14.4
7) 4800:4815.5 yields 0.08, 14.9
